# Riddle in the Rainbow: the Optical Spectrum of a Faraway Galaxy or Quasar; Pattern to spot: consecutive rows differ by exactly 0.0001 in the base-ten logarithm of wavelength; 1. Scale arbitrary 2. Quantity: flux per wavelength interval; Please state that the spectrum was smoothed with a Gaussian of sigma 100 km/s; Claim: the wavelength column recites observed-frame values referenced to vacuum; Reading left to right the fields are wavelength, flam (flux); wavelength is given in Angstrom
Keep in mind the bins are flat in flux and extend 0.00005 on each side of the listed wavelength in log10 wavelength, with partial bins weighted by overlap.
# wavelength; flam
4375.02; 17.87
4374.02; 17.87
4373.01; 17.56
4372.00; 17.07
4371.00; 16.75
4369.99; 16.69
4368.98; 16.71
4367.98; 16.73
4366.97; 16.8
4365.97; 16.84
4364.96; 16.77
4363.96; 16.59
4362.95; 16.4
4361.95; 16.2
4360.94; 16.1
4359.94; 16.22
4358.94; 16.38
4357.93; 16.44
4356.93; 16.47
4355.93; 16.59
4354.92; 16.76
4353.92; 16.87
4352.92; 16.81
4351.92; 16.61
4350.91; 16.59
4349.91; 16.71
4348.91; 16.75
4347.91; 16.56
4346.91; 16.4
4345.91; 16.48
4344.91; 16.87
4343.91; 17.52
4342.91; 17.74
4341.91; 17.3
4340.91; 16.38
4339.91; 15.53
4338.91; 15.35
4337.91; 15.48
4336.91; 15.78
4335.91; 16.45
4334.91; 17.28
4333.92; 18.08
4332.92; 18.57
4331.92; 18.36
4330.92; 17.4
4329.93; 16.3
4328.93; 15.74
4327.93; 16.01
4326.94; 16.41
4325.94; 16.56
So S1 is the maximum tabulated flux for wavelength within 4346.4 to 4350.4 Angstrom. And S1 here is 16.75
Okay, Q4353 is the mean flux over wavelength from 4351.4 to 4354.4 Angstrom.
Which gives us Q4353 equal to 16.7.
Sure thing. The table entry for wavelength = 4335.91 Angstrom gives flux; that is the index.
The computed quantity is 16.45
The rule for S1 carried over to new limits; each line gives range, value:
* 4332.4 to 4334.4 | 18.57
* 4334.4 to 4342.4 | 17.3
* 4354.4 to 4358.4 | 16.76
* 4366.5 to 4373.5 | 17.56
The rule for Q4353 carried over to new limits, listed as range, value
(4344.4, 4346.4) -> 16.7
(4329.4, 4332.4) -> 17.3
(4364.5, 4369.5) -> 16.8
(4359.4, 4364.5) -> 16.3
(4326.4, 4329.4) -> 16.1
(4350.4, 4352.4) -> 16.5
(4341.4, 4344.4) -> 17.5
